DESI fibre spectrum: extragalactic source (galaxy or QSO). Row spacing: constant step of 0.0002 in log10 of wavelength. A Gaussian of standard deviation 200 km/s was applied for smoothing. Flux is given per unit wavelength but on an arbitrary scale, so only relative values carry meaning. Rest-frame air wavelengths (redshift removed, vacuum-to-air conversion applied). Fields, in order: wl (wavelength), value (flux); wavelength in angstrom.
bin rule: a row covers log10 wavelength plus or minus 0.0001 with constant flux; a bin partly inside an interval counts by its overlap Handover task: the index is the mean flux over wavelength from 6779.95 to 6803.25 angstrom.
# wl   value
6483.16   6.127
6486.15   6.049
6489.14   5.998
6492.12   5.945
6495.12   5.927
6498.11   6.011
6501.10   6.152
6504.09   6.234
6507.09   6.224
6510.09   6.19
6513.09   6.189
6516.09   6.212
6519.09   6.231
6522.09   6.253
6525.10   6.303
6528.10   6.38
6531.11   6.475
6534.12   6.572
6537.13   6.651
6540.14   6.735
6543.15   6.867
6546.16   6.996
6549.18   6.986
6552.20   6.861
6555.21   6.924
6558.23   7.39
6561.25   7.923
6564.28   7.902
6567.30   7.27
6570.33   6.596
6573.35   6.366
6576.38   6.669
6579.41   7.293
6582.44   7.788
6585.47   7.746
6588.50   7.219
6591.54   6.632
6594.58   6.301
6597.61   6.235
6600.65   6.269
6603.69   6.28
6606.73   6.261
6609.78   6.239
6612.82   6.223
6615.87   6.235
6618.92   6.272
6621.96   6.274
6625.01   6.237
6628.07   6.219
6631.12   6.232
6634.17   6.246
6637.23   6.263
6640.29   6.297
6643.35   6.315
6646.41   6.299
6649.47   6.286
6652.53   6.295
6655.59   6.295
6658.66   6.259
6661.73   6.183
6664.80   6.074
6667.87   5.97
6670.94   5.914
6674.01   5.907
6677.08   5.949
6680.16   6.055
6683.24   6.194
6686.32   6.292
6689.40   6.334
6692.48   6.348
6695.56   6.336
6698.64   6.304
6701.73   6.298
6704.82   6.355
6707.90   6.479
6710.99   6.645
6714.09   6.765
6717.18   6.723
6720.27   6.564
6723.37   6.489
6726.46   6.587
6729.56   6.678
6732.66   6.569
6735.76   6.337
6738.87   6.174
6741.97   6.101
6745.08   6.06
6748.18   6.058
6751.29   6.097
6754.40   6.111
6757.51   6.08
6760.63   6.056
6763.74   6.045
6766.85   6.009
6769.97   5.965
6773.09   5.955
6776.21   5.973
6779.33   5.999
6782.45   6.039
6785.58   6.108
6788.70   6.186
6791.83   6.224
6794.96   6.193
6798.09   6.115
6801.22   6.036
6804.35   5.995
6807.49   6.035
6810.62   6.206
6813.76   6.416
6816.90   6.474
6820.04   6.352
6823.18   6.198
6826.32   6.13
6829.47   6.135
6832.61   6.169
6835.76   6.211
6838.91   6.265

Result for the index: 6.12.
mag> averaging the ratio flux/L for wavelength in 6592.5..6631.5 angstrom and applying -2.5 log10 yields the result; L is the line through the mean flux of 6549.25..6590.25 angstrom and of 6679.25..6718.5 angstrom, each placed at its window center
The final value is 0.113 mag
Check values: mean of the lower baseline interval 7.22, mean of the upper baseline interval 6.4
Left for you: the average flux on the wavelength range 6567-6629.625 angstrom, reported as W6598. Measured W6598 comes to 6.59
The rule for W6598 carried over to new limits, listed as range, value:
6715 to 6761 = 6.32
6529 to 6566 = 7.01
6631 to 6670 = 6.23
